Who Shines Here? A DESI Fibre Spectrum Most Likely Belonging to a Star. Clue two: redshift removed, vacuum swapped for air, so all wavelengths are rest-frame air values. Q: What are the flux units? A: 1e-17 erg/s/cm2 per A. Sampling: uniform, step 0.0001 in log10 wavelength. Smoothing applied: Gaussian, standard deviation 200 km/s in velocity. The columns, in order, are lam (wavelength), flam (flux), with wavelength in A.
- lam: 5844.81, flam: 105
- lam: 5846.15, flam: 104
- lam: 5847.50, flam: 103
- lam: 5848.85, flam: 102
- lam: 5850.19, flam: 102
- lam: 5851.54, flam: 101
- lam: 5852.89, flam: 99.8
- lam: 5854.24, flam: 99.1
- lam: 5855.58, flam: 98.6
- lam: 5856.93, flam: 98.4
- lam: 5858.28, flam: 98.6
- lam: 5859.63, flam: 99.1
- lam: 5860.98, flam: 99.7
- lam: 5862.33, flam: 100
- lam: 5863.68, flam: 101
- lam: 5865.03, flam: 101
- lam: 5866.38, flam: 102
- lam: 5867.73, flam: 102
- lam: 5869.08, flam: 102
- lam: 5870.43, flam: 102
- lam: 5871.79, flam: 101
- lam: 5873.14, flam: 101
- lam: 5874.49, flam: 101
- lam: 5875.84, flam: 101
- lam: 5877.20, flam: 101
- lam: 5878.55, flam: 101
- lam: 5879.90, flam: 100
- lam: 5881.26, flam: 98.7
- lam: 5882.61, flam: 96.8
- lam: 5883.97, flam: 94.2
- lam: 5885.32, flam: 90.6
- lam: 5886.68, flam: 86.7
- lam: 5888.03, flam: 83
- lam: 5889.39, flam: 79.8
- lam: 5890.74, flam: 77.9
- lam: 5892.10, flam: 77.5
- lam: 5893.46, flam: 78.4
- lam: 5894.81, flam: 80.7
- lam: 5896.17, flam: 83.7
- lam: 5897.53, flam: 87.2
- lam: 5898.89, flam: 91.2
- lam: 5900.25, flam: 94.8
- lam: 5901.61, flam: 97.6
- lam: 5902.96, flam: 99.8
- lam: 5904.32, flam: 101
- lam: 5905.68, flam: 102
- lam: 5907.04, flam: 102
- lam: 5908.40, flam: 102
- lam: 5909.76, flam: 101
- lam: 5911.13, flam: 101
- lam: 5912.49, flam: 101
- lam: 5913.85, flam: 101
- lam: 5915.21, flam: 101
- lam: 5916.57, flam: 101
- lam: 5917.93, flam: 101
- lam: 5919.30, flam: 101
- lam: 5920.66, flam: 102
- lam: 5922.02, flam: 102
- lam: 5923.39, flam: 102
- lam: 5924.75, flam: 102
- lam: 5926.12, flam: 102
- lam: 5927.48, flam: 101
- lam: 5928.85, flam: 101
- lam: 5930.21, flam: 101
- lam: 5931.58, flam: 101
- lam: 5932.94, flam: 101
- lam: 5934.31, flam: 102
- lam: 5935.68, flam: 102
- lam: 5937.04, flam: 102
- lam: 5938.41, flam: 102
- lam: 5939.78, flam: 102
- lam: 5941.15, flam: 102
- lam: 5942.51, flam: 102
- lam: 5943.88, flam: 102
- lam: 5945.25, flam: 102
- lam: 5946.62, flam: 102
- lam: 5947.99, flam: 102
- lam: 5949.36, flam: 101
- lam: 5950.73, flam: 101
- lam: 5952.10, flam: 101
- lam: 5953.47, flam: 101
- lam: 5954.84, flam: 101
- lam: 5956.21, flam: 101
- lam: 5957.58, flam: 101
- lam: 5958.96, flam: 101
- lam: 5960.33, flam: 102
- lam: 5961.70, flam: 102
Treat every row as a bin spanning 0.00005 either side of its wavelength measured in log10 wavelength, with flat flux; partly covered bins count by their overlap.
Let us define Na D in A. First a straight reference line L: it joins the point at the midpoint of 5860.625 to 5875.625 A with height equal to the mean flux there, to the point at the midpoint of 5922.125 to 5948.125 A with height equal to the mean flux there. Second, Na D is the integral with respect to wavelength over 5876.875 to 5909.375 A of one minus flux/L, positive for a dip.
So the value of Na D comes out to 3.0 A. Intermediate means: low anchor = 101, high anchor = 102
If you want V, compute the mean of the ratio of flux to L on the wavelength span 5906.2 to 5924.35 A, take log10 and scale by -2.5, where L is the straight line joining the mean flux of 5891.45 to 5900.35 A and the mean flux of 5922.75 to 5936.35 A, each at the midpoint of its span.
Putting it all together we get -0.08 mag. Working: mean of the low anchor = 84.1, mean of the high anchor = 101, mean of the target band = 101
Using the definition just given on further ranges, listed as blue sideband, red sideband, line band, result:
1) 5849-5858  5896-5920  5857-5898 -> 0.06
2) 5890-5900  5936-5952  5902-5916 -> -0.15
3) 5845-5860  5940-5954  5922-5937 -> 0.00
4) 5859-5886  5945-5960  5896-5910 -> 0.04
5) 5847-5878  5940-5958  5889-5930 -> 0.06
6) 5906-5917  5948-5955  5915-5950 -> 0.00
